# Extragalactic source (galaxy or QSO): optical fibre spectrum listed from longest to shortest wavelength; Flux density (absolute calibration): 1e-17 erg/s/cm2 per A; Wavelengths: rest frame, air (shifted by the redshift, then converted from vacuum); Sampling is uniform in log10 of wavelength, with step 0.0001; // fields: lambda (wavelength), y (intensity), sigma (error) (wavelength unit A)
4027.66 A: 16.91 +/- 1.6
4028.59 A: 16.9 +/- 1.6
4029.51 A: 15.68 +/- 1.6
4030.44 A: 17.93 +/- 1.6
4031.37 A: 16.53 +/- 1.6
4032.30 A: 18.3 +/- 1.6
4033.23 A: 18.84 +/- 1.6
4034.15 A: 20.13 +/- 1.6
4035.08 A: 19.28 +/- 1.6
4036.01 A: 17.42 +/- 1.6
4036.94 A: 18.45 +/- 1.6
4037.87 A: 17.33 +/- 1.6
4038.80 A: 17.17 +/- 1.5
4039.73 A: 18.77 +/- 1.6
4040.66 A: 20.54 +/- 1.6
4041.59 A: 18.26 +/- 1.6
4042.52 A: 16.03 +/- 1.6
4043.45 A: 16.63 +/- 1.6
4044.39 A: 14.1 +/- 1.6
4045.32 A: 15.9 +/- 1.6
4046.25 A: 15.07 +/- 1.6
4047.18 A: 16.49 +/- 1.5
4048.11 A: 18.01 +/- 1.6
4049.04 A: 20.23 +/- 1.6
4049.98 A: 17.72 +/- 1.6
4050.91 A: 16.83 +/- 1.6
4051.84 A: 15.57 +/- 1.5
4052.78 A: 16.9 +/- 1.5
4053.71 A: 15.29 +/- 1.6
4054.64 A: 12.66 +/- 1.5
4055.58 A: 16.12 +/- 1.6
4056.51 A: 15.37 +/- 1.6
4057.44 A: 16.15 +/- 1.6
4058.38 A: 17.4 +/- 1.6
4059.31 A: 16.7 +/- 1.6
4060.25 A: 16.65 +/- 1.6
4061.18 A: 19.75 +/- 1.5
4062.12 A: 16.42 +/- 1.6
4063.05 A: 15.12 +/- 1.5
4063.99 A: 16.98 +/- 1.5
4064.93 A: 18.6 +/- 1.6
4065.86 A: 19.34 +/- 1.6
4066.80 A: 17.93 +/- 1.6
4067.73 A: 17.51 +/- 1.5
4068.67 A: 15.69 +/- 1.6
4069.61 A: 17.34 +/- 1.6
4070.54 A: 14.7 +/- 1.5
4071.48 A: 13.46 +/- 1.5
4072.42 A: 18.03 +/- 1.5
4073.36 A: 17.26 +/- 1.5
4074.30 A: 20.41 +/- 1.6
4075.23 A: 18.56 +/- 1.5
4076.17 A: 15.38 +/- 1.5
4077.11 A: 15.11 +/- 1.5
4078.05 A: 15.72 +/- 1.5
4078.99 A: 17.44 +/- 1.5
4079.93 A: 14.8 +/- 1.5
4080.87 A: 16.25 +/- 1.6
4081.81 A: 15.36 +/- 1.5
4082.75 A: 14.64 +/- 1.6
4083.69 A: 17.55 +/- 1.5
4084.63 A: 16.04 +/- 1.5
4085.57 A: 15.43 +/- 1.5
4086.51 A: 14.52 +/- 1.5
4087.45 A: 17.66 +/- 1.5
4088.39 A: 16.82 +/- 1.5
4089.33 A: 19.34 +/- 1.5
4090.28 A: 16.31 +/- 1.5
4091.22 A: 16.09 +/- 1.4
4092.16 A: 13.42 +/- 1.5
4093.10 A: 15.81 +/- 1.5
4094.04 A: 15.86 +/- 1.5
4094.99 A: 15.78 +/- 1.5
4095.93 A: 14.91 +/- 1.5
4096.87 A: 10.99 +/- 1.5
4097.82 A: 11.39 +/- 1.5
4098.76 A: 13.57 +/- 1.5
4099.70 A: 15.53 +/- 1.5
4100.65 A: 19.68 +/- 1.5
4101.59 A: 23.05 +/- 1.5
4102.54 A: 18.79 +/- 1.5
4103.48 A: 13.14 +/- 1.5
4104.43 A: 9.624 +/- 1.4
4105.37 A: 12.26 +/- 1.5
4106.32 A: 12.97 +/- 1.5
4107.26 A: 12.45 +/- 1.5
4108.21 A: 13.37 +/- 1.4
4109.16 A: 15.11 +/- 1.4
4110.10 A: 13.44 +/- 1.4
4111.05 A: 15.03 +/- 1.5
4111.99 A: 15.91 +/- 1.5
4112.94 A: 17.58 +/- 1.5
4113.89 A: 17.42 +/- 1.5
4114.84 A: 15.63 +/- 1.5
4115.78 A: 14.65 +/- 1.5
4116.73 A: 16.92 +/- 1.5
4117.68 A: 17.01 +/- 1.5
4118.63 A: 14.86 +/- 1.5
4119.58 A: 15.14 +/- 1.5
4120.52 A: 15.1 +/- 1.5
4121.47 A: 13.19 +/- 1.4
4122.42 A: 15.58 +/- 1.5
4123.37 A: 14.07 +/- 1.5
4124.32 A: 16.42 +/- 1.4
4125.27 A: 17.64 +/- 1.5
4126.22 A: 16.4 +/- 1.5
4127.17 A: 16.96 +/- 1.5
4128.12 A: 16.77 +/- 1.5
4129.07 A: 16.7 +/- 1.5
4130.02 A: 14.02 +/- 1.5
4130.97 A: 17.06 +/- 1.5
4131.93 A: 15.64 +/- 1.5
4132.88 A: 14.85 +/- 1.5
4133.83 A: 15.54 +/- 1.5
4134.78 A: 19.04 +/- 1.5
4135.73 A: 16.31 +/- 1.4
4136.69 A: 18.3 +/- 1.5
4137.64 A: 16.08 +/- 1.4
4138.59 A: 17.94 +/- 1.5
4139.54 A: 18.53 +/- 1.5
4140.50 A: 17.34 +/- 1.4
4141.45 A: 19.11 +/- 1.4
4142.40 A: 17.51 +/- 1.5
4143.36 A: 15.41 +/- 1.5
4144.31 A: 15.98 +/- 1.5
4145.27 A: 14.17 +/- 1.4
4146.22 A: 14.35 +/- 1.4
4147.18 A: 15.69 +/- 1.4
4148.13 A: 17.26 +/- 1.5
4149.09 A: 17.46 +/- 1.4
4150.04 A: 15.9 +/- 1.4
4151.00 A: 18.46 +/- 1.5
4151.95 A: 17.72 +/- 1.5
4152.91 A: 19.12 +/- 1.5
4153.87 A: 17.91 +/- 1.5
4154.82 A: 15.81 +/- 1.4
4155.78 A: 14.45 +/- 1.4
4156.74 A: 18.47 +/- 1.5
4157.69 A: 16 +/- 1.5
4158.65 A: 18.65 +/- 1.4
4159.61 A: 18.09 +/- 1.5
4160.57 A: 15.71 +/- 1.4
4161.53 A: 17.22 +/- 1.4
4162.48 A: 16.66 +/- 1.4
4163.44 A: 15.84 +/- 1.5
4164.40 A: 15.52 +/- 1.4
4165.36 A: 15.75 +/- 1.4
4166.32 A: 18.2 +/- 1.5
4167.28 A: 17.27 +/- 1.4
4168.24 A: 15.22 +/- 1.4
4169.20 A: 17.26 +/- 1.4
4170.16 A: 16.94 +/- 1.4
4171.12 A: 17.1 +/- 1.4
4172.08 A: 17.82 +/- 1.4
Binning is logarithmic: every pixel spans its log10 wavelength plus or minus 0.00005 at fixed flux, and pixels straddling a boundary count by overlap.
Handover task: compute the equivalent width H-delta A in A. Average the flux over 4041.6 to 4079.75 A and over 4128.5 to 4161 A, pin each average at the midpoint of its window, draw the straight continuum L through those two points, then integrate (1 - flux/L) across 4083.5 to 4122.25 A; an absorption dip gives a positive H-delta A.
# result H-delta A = 3.2 A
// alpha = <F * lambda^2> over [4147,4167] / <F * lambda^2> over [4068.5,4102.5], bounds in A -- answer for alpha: 1.09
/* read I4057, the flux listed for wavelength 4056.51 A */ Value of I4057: 15.37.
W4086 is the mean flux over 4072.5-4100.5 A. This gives 15.9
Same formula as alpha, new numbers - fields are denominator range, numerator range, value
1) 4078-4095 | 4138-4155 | 1.09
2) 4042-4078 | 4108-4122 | 0.95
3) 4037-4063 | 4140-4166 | 1.05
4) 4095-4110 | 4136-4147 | 1.18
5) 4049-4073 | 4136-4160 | 1.07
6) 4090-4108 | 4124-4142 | 1.16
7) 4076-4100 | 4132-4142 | 1.14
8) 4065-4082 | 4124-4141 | 1.03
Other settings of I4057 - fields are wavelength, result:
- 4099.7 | 15.53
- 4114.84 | 15.63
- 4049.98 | 17.72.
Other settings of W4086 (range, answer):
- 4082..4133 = 15.5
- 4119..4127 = 15.5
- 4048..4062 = 16.7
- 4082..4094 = 16.1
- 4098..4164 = 16.1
